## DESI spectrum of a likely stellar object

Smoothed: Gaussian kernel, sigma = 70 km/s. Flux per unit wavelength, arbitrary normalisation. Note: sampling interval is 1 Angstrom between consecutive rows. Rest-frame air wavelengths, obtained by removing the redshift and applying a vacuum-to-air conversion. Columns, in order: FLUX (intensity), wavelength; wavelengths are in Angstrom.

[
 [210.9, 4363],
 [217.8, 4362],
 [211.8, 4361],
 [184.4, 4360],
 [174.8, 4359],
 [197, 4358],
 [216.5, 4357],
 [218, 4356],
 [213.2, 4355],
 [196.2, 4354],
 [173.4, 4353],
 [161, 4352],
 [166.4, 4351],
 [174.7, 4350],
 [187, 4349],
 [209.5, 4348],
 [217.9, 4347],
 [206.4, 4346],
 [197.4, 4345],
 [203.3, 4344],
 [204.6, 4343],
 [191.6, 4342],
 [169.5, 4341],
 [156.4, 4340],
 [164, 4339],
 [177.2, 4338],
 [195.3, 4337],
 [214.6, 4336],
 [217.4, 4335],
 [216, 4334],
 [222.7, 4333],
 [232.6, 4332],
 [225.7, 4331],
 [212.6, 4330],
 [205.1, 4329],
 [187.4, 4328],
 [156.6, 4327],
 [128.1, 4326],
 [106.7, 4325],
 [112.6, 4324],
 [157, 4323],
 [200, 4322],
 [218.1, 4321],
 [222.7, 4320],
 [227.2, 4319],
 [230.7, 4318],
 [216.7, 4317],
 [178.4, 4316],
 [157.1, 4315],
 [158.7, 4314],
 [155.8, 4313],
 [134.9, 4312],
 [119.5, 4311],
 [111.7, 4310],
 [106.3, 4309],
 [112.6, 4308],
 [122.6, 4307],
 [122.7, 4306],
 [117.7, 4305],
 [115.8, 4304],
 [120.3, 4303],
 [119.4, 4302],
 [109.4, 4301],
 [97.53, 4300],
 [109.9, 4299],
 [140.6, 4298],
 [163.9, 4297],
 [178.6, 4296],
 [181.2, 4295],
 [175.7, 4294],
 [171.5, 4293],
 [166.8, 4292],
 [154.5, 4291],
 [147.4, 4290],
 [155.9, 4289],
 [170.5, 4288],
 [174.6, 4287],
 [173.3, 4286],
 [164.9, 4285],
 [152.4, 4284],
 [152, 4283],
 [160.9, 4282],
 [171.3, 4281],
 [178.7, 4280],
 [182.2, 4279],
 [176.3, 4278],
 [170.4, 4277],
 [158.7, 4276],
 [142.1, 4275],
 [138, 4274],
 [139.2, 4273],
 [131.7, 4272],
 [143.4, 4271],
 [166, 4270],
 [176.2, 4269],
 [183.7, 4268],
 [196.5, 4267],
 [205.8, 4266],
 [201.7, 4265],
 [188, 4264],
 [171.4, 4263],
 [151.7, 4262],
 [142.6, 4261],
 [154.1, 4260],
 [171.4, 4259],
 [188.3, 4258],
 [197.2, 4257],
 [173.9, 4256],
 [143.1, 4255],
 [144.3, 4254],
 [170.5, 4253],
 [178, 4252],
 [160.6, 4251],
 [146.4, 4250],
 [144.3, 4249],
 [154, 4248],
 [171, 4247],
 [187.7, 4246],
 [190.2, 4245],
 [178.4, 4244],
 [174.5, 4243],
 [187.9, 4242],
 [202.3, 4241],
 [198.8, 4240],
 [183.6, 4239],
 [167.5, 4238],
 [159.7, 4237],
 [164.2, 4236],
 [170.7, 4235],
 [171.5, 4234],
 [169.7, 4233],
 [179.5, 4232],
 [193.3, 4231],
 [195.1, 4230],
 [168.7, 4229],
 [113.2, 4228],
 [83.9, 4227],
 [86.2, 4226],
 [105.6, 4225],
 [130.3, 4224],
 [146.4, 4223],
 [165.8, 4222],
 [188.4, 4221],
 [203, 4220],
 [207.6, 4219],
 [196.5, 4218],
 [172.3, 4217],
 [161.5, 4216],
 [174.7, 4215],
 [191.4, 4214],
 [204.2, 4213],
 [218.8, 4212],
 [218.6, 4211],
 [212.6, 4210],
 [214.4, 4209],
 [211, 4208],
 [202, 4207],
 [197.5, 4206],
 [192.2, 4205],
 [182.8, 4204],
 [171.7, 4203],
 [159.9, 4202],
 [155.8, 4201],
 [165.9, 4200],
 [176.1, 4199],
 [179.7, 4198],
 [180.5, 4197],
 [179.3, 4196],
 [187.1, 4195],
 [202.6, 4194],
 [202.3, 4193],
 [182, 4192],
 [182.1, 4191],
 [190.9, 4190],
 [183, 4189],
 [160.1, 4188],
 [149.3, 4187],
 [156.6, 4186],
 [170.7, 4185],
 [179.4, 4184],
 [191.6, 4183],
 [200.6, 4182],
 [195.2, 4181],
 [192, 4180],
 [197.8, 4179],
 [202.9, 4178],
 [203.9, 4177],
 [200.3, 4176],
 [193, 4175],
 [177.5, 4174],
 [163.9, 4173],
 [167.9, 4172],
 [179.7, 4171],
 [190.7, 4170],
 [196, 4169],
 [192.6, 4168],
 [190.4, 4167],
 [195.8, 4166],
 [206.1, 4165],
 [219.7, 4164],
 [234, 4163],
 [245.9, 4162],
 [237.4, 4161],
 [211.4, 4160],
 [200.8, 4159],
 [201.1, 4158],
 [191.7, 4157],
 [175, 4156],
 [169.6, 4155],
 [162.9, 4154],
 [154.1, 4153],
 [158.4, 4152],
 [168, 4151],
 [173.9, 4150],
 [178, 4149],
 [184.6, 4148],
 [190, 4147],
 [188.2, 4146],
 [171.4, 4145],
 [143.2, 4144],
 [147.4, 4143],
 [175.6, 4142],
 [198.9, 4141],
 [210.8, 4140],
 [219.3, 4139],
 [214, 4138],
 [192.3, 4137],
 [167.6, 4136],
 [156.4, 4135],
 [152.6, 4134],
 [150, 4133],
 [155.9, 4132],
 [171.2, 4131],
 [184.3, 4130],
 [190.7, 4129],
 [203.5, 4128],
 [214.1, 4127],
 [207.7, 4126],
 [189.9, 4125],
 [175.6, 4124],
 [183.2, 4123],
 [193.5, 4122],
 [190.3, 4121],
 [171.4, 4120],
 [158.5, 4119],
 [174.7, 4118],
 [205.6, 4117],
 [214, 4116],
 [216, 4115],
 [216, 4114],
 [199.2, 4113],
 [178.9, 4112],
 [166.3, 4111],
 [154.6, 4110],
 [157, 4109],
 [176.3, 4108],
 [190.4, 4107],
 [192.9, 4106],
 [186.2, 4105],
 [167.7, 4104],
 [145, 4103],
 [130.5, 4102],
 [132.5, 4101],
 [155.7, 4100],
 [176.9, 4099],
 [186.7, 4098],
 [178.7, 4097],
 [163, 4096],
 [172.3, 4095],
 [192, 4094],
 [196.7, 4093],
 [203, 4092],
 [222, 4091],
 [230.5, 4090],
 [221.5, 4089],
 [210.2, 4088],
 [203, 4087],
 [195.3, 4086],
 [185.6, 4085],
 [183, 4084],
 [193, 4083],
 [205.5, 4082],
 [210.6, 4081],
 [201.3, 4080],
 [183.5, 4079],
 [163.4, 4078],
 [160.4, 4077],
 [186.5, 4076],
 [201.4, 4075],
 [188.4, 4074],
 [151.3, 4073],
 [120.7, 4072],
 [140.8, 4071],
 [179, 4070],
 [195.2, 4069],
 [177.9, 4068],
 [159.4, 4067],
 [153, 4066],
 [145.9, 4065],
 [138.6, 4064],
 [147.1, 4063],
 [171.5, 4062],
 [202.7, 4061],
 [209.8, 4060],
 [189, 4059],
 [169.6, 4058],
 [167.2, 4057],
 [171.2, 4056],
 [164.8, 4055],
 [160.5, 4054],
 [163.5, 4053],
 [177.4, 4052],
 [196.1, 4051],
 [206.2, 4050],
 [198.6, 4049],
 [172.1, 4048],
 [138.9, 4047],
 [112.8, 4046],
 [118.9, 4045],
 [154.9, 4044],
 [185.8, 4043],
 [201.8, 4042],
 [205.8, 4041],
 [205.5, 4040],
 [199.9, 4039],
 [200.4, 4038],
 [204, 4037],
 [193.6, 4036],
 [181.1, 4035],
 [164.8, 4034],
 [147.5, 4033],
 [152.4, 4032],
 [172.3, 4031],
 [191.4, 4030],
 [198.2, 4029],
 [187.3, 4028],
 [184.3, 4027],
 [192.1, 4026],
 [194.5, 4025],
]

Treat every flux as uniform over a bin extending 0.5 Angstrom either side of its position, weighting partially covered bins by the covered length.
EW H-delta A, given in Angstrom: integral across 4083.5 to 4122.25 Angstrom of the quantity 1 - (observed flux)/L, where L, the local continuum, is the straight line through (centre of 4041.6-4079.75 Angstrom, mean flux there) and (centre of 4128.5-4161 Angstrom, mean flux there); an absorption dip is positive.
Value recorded -2.3 Angstrom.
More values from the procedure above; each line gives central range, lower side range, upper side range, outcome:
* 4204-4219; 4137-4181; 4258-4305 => -1.8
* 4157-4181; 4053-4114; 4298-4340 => -3.8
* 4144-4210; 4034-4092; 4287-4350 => -4.4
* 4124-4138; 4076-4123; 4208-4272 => 0.1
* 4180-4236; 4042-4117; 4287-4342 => -2.1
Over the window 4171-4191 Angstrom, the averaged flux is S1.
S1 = 183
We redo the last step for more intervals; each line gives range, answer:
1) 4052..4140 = 181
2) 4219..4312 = 158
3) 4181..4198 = 182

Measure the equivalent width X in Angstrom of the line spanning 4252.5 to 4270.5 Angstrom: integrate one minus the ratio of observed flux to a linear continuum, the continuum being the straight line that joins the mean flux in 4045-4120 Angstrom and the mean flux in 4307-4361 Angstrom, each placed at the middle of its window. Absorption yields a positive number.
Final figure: 0.8 Angstrom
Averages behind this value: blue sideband 178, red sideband 183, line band 174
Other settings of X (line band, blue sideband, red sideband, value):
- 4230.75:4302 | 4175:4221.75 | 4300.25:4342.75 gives 4.4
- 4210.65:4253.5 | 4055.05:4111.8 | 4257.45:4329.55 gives -1.5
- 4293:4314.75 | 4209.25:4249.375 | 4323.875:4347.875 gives 6.0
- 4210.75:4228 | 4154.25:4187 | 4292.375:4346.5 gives 1.8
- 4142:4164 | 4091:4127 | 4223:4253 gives -1.4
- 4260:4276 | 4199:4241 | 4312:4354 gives 1.4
